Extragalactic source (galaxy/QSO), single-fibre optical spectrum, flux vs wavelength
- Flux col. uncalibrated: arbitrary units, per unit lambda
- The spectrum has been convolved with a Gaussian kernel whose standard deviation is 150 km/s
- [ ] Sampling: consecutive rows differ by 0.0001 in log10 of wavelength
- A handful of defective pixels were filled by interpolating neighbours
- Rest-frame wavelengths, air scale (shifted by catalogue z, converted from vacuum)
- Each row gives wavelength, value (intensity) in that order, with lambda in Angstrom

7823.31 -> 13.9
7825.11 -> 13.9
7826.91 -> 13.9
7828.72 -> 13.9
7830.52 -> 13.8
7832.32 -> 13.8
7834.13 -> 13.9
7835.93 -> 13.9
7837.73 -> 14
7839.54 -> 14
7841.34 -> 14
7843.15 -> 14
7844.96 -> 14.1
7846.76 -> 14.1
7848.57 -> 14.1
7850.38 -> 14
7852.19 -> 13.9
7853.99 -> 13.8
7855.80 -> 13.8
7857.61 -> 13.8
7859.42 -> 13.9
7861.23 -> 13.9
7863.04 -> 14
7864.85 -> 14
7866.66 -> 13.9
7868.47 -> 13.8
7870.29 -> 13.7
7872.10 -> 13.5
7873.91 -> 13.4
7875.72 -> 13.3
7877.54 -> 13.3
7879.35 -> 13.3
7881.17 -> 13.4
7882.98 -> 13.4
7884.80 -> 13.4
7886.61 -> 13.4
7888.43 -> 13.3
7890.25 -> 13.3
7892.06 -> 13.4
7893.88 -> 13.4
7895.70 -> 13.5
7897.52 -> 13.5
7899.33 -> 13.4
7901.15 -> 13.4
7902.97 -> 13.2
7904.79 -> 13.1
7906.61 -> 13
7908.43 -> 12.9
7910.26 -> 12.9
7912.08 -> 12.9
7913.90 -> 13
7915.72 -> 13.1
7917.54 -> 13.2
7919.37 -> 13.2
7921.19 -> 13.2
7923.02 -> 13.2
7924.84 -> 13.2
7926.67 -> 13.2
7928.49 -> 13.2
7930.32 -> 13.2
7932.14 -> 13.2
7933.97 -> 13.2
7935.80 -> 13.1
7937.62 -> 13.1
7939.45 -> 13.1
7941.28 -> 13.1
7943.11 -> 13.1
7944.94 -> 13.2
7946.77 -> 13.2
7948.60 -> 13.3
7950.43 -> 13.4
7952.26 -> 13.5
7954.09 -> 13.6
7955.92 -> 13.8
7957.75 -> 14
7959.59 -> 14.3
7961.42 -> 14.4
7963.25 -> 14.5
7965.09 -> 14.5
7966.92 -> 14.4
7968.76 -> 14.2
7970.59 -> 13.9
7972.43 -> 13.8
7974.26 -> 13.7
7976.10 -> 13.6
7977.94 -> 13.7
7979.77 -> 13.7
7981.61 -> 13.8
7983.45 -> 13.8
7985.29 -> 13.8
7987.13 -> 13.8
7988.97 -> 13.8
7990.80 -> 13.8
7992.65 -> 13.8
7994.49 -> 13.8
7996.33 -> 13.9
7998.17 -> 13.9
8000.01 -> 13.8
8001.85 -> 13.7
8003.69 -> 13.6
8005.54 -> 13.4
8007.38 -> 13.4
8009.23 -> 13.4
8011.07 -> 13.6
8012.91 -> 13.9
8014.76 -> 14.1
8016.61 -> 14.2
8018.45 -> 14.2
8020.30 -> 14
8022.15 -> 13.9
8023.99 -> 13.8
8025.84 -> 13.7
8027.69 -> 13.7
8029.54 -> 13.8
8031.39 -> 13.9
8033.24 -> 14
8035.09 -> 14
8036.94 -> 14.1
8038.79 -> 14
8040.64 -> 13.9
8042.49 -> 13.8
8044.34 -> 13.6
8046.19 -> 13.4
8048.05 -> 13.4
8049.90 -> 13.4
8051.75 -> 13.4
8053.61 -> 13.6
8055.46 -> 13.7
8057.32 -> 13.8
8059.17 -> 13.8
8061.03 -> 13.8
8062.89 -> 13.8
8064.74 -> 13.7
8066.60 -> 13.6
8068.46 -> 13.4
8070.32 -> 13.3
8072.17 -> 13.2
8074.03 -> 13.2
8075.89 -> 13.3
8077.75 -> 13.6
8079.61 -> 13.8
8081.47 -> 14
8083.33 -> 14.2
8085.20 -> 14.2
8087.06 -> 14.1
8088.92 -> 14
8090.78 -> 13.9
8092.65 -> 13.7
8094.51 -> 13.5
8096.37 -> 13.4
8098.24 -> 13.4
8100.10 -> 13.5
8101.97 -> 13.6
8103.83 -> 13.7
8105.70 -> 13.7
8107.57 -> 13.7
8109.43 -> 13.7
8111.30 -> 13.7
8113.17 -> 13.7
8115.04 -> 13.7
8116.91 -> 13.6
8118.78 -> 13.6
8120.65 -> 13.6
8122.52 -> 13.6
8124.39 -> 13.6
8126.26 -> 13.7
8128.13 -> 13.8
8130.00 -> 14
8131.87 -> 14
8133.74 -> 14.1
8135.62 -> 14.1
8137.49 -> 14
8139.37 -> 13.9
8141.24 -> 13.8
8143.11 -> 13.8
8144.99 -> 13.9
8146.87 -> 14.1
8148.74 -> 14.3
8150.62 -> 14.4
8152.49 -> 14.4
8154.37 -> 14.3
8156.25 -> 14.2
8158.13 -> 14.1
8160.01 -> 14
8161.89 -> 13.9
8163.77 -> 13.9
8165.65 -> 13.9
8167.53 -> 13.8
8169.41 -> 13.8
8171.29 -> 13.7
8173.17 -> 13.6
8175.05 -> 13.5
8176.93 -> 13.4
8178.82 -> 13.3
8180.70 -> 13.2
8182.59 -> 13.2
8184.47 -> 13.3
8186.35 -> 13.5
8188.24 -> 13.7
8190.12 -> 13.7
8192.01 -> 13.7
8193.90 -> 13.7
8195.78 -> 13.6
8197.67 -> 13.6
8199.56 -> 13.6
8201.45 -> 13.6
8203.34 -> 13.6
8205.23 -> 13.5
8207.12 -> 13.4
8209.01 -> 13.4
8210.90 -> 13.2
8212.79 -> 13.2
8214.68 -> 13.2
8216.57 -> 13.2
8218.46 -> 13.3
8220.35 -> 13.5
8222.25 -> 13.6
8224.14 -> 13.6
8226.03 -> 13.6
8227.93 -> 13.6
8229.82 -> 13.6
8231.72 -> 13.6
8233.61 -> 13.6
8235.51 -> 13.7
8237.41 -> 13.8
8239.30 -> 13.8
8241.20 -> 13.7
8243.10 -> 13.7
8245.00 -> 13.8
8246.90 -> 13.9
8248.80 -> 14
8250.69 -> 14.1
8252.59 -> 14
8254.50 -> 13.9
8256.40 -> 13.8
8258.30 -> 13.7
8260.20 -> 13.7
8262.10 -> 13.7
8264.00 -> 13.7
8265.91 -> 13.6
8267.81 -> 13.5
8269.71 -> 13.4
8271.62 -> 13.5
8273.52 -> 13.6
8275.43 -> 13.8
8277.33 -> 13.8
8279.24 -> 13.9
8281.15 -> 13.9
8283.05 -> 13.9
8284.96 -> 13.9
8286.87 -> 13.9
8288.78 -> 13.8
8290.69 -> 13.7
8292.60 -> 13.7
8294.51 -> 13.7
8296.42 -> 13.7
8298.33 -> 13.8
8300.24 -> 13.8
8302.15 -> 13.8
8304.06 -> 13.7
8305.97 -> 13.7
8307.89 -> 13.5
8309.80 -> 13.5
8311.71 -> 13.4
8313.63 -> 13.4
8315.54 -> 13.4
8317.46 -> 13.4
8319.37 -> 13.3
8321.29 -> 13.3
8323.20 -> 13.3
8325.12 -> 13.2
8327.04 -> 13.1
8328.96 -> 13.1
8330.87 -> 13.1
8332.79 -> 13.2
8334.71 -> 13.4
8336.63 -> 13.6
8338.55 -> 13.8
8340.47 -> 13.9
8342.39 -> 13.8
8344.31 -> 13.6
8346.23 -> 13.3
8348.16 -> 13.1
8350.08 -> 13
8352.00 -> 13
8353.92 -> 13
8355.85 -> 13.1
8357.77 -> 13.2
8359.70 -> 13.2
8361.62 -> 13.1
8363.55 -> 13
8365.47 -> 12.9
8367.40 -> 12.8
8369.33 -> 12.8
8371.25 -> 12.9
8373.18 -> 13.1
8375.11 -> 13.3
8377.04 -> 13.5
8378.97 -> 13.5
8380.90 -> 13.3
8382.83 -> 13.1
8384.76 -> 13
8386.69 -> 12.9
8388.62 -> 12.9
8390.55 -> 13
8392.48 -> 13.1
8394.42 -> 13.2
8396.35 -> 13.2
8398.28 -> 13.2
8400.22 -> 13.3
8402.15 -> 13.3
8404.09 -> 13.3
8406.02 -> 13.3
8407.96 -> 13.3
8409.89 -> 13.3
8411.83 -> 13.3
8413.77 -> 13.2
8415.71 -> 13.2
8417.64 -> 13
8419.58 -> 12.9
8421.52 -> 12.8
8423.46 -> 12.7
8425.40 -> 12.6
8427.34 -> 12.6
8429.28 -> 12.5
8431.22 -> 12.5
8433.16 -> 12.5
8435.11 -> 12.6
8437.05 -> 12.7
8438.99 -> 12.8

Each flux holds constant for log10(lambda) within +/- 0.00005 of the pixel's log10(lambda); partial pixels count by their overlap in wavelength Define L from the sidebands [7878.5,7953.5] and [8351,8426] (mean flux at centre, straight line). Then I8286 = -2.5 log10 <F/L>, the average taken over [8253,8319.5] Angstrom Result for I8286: -0.04 mag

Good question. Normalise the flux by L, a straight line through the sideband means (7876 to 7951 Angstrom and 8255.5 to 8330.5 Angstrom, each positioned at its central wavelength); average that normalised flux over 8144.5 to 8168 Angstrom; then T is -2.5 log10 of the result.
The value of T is -0.05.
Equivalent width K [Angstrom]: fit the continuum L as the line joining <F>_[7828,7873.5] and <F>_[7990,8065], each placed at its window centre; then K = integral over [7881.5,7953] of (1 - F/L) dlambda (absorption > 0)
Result 3.25 Angstrom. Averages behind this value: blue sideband 13.9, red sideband 13.8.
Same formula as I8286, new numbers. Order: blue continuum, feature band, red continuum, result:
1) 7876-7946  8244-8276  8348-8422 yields -0.05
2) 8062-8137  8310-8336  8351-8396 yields -0.01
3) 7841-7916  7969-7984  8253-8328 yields -0.02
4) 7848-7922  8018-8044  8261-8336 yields -0.03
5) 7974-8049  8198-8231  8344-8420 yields 0.00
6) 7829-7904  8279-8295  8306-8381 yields -0.04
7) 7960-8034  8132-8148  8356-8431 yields -0.03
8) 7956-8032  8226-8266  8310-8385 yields -0.03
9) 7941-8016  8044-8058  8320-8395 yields 0.01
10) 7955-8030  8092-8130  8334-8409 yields 0.00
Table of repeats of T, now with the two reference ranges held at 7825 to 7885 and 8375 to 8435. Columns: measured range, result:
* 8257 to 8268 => -0.03 mag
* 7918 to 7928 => 0.04 mag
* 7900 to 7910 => 0.05 mag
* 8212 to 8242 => -0.02 mag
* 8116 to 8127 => -0.01 mag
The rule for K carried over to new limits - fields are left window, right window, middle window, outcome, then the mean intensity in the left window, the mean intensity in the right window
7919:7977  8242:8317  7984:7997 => -0.23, 13.6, 13.7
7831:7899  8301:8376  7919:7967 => 0.54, 13.7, 13.3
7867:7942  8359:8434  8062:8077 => -0.28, 13.3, 13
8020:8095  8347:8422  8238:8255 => -0.63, 13.7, 13.1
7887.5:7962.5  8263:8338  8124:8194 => -1.86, 13.3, 13.6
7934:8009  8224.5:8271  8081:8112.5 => -0.11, 13.7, 13.7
